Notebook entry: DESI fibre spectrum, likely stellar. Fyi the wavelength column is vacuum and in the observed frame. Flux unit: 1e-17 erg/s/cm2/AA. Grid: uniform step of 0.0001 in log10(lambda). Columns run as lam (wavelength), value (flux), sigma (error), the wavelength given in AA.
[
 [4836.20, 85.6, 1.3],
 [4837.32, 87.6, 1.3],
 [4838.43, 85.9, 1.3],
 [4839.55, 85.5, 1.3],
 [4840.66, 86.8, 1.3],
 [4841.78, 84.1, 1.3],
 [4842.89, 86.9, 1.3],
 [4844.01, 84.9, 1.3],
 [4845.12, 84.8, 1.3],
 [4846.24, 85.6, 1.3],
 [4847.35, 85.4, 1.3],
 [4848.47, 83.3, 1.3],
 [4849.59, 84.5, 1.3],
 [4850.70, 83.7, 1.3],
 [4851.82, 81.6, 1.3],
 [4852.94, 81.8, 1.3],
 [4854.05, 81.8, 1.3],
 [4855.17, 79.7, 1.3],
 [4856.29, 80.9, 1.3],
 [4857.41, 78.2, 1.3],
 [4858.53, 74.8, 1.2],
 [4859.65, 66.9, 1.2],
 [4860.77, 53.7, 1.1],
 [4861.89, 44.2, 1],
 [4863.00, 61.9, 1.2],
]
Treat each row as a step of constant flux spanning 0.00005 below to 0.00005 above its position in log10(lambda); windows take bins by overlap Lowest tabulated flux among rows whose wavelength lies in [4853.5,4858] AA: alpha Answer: 78.2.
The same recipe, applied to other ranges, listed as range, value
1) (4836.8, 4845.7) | 84.1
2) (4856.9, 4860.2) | 66.9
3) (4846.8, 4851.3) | 83.3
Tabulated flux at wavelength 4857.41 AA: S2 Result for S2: 78.2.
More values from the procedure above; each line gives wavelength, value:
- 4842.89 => 86.9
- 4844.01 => 84.9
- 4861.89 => 44.2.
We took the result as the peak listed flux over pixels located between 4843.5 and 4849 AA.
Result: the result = 85.6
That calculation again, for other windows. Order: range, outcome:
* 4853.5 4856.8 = 81.8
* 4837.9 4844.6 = 86.9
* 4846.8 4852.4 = 85.4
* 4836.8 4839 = 87.6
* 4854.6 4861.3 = 80.9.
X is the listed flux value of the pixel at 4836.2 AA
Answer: 85.6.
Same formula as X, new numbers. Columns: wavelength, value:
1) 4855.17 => 79.7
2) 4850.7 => 83.7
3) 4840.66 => 86.8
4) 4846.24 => 85.6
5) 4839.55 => 85.5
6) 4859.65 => 66.9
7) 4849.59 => 84.5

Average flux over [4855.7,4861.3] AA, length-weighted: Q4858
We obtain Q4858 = 70.9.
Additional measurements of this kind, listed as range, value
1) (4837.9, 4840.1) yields 85.5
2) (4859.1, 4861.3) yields 60.3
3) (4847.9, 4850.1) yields 83.6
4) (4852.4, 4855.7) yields 81.2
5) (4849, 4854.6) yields 82.8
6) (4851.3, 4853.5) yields 81.9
